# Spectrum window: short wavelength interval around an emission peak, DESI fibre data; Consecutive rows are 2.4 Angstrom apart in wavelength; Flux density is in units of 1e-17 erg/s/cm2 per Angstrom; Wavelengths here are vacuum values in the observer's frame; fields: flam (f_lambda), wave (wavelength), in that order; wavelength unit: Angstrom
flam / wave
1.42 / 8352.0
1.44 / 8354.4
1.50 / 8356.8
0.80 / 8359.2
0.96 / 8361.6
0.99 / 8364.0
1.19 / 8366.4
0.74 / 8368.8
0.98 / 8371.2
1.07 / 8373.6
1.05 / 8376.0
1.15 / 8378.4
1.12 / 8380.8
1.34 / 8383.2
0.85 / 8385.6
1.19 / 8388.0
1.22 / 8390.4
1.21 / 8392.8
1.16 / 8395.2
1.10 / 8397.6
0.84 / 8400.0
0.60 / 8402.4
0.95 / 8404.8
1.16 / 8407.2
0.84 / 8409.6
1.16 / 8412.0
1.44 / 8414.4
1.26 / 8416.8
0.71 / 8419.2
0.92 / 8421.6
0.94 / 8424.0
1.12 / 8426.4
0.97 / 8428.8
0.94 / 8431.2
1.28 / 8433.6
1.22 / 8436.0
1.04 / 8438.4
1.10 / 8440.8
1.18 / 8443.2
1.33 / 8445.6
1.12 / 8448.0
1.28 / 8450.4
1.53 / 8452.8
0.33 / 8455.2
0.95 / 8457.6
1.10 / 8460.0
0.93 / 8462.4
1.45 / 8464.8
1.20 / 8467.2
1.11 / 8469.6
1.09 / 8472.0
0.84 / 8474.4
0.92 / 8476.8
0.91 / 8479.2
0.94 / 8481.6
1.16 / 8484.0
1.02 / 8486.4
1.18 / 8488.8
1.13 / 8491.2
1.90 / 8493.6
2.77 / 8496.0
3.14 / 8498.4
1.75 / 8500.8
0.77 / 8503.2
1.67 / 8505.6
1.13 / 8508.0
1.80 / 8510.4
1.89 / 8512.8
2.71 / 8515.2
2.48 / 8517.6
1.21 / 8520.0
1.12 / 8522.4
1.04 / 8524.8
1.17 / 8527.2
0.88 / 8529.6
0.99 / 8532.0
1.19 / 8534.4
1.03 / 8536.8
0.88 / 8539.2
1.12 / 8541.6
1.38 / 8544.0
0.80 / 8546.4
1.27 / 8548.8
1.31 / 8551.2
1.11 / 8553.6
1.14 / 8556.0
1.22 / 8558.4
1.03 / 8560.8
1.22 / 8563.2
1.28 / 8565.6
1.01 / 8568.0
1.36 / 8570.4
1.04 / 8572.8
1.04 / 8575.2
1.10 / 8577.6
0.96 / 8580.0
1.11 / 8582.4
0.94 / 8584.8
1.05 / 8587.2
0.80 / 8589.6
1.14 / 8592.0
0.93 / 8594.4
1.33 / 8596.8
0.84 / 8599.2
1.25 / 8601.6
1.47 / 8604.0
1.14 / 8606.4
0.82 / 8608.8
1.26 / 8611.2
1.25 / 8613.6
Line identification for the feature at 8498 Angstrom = [S II] 6716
